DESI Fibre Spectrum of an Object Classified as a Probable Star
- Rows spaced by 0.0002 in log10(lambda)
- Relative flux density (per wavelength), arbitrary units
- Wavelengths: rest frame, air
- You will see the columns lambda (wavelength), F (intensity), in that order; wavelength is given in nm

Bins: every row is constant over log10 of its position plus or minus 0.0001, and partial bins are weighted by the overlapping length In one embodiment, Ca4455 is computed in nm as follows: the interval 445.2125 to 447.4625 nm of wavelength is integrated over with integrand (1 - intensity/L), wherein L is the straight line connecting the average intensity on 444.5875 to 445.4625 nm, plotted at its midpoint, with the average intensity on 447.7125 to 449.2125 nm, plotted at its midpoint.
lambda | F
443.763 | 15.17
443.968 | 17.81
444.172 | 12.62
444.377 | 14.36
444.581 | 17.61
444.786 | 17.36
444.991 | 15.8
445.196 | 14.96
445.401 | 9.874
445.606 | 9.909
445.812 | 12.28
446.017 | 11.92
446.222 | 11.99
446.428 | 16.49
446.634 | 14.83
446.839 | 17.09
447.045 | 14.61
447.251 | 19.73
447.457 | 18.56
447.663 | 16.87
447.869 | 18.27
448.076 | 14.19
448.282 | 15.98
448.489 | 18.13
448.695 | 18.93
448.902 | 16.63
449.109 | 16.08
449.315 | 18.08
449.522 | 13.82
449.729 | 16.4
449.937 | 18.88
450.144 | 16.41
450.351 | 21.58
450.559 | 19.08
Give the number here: 0.24 nm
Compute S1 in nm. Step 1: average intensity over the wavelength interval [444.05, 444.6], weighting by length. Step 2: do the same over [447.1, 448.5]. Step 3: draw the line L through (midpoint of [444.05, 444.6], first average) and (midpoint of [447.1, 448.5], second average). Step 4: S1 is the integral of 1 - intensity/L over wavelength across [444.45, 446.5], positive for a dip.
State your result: 0.21 nm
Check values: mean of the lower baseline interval 14.6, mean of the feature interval 13.8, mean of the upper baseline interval 17.2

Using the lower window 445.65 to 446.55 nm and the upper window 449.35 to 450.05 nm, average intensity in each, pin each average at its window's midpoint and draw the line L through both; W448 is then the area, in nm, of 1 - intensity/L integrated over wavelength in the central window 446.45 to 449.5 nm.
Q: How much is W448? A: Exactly -0.44 nm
